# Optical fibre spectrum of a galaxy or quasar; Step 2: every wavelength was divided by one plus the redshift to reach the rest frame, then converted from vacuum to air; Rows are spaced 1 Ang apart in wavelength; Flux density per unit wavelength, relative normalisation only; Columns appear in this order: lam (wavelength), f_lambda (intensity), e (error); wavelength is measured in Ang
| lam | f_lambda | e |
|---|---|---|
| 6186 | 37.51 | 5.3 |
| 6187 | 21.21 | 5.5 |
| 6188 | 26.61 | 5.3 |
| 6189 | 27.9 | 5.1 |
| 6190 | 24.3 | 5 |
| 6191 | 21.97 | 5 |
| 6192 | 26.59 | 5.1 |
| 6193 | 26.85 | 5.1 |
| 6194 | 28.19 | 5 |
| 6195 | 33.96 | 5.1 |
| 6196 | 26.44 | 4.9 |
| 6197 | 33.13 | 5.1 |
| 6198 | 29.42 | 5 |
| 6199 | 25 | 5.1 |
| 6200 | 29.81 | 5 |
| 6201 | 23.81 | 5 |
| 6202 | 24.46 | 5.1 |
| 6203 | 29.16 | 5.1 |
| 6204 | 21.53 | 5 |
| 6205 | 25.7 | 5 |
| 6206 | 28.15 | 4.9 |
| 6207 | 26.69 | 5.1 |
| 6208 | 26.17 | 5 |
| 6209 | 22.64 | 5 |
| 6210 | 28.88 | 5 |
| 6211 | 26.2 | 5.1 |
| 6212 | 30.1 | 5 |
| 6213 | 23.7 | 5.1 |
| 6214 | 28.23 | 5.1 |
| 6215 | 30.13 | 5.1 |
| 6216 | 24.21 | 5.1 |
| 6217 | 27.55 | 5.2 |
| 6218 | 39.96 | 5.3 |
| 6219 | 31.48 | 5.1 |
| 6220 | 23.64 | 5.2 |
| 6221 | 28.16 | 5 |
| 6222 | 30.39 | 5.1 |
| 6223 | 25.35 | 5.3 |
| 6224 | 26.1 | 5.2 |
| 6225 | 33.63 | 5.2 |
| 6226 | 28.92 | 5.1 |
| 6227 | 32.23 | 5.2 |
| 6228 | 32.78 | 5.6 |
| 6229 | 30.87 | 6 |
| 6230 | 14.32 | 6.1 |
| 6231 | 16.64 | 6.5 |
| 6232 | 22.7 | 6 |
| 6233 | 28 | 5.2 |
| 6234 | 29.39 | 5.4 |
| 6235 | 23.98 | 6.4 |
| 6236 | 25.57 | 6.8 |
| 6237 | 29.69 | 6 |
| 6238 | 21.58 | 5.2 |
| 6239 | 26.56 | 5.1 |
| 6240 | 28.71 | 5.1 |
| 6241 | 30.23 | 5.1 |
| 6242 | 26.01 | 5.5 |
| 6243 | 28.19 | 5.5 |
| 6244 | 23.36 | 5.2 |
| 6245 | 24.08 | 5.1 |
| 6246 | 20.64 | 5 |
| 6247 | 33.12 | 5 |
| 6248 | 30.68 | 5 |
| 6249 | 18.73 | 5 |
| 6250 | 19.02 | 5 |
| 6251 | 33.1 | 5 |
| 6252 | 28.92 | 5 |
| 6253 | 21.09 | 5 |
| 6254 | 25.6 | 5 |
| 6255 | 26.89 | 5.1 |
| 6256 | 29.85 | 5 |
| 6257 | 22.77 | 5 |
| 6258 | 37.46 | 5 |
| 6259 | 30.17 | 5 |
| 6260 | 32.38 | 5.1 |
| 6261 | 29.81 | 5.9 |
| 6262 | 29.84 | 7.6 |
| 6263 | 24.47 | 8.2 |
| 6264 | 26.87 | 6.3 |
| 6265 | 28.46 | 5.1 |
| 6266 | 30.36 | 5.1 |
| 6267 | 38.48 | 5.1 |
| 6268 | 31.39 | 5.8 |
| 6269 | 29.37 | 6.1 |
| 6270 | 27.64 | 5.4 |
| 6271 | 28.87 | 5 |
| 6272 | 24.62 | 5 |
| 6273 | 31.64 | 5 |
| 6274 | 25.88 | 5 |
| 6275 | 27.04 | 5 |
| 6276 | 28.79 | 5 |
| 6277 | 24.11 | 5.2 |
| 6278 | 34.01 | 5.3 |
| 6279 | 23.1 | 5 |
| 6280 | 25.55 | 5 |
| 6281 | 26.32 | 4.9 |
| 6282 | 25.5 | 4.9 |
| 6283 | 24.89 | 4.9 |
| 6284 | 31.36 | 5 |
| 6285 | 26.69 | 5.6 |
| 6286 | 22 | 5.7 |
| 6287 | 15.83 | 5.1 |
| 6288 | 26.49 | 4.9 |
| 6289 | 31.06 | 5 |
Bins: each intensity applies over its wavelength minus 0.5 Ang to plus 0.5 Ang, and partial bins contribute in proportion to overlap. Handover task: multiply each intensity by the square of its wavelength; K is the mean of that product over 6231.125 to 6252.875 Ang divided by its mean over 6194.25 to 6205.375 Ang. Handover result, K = 0.96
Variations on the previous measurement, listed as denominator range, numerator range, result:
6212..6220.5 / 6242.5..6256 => 0.91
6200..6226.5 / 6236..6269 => 1.02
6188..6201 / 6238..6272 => 1.03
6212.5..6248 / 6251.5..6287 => 1.04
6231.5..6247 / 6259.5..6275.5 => 1.13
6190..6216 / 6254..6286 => 1.08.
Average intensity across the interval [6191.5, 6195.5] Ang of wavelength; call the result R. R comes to 28.9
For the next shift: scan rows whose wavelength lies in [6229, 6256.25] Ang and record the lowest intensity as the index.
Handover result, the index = 14.32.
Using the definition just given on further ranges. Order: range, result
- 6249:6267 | 18.73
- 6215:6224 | 23.64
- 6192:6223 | 21.53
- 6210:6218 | 23.7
